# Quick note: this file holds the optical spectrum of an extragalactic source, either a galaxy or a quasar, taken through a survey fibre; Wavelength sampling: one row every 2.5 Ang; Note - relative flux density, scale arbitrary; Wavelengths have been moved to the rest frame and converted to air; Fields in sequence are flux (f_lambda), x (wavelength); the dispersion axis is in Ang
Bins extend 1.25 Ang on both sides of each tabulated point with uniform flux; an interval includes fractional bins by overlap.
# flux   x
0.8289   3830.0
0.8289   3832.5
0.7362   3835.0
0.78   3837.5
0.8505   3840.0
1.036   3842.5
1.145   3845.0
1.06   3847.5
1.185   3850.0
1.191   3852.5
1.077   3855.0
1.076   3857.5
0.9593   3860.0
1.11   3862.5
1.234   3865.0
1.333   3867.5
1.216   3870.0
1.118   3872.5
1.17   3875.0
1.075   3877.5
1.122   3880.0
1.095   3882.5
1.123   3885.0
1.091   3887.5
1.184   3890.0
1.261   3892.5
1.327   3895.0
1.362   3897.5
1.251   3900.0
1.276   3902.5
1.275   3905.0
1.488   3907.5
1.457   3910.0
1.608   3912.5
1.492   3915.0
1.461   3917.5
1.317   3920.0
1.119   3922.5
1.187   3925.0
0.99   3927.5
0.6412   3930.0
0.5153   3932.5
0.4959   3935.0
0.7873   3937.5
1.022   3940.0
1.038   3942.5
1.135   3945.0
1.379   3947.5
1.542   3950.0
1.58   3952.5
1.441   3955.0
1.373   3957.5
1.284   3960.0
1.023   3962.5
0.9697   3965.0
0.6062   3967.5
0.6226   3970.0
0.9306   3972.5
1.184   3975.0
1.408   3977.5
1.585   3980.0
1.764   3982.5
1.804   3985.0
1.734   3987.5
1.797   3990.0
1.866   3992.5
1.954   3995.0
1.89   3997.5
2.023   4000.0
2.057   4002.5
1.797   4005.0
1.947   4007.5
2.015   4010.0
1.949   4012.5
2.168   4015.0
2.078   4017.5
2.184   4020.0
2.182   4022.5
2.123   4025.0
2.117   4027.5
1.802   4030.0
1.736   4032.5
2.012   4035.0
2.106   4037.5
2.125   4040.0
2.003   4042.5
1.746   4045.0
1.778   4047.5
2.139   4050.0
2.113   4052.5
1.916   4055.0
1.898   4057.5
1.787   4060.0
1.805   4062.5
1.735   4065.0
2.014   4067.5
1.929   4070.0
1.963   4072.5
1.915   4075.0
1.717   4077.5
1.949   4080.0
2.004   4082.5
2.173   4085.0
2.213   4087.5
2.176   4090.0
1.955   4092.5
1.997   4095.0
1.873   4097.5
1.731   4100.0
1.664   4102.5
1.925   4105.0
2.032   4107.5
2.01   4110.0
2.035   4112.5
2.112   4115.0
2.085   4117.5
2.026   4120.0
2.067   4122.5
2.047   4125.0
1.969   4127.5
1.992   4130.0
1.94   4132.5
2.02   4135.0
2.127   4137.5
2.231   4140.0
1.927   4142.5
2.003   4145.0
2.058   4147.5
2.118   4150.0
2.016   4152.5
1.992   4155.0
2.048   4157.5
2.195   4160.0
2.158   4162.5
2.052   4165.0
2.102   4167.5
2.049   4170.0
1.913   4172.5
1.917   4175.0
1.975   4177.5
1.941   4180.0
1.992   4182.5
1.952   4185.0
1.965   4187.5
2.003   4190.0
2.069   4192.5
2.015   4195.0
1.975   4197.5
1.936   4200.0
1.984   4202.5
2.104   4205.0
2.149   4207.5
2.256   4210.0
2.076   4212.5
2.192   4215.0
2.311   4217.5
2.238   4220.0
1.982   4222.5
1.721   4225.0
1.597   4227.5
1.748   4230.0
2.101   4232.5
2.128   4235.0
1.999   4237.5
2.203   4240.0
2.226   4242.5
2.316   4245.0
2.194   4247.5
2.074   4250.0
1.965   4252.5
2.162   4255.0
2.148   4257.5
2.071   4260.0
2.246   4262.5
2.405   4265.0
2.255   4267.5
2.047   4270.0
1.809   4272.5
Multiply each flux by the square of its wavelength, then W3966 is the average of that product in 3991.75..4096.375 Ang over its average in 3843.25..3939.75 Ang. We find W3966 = 1.85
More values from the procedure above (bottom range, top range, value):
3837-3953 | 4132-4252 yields 2.06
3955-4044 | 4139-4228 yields 1.29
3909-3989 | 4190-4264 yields 1.97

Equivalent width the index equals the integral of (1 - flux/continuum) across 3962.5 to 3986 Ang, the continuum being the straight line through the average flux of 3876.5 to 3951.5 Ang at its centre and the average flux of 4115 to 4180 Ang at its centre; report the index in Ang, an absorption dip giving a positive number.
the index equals 3.5 Ang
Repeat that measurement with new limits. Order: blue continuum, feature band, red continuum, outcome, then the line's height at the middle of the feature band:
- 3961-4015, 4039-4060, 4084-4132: -1.82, 1.8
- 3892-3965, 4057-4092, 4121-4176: -3.70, 1.76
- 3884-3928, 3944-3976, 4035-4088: 7.56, 1.53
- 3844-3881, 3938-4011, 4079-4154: 3.36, 1.53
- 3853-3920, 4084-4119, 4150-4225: -3.47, 1.82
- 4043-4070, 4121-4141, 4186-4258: -0.76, 1.97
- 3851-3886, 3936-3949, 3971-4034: 3.90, 1.52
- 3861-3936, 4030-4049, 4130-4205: -3.53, 1.62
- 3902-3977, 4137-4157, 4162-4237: -2.34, 1.84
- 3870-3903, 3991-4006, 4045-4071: -2.50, 1.66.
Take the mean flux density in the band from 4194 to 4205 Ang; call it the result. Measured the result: 1.99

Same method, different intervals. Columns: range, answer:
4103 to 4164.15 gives 2.04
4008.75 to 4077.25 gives 1.97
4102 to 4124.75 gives 2.01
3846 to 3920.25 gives 1.23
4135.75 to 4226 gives 2.05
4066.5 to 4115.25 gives 1.97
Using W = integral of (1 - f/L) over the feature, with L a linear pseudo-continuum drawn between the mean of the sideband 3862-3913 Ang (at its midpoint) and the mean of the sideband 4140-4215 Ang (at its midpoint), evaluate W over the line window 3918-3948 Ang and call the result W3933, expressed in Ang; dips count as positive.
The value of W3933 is 8.69 Ang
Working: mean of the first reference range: 1.24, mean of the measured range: 0.971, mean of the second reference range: 2.04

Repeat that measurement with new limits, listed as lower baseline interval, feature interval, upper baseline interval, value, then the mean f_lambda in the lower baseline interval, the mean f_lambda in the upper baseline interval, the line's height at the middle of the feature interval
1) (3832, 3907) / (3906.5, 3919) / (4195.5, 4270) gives -2.6 Ang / 1.12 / 2.09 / 1.24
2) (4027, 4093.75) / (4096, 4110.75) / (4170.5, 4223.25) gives 0.8 Ang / 1.95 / 2.05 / 1.98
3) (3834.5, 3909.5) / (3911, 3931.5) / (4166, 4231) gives 0.8 Ang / 1.15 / 2.01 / 1.28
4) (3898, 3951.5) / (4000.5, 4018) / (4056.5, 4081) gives -4.6 Ang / 1.17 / 1.87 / 1.58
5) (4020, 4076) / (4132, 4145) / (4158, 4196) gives -0.3 Ang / 1.96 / 2.02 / 2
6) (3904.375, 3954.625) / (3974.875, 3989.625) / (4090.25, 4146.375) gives -2.2 Ang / 1.18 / 1.99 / 1.41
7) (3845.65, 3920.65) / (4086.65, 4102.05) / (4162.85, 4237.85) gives -1.9 Ang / 1.23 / 2.02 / 1.75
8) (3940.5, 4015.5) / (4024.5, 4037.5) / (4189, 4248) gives -2.6 Ang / 1.52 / 2.06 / 1.64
